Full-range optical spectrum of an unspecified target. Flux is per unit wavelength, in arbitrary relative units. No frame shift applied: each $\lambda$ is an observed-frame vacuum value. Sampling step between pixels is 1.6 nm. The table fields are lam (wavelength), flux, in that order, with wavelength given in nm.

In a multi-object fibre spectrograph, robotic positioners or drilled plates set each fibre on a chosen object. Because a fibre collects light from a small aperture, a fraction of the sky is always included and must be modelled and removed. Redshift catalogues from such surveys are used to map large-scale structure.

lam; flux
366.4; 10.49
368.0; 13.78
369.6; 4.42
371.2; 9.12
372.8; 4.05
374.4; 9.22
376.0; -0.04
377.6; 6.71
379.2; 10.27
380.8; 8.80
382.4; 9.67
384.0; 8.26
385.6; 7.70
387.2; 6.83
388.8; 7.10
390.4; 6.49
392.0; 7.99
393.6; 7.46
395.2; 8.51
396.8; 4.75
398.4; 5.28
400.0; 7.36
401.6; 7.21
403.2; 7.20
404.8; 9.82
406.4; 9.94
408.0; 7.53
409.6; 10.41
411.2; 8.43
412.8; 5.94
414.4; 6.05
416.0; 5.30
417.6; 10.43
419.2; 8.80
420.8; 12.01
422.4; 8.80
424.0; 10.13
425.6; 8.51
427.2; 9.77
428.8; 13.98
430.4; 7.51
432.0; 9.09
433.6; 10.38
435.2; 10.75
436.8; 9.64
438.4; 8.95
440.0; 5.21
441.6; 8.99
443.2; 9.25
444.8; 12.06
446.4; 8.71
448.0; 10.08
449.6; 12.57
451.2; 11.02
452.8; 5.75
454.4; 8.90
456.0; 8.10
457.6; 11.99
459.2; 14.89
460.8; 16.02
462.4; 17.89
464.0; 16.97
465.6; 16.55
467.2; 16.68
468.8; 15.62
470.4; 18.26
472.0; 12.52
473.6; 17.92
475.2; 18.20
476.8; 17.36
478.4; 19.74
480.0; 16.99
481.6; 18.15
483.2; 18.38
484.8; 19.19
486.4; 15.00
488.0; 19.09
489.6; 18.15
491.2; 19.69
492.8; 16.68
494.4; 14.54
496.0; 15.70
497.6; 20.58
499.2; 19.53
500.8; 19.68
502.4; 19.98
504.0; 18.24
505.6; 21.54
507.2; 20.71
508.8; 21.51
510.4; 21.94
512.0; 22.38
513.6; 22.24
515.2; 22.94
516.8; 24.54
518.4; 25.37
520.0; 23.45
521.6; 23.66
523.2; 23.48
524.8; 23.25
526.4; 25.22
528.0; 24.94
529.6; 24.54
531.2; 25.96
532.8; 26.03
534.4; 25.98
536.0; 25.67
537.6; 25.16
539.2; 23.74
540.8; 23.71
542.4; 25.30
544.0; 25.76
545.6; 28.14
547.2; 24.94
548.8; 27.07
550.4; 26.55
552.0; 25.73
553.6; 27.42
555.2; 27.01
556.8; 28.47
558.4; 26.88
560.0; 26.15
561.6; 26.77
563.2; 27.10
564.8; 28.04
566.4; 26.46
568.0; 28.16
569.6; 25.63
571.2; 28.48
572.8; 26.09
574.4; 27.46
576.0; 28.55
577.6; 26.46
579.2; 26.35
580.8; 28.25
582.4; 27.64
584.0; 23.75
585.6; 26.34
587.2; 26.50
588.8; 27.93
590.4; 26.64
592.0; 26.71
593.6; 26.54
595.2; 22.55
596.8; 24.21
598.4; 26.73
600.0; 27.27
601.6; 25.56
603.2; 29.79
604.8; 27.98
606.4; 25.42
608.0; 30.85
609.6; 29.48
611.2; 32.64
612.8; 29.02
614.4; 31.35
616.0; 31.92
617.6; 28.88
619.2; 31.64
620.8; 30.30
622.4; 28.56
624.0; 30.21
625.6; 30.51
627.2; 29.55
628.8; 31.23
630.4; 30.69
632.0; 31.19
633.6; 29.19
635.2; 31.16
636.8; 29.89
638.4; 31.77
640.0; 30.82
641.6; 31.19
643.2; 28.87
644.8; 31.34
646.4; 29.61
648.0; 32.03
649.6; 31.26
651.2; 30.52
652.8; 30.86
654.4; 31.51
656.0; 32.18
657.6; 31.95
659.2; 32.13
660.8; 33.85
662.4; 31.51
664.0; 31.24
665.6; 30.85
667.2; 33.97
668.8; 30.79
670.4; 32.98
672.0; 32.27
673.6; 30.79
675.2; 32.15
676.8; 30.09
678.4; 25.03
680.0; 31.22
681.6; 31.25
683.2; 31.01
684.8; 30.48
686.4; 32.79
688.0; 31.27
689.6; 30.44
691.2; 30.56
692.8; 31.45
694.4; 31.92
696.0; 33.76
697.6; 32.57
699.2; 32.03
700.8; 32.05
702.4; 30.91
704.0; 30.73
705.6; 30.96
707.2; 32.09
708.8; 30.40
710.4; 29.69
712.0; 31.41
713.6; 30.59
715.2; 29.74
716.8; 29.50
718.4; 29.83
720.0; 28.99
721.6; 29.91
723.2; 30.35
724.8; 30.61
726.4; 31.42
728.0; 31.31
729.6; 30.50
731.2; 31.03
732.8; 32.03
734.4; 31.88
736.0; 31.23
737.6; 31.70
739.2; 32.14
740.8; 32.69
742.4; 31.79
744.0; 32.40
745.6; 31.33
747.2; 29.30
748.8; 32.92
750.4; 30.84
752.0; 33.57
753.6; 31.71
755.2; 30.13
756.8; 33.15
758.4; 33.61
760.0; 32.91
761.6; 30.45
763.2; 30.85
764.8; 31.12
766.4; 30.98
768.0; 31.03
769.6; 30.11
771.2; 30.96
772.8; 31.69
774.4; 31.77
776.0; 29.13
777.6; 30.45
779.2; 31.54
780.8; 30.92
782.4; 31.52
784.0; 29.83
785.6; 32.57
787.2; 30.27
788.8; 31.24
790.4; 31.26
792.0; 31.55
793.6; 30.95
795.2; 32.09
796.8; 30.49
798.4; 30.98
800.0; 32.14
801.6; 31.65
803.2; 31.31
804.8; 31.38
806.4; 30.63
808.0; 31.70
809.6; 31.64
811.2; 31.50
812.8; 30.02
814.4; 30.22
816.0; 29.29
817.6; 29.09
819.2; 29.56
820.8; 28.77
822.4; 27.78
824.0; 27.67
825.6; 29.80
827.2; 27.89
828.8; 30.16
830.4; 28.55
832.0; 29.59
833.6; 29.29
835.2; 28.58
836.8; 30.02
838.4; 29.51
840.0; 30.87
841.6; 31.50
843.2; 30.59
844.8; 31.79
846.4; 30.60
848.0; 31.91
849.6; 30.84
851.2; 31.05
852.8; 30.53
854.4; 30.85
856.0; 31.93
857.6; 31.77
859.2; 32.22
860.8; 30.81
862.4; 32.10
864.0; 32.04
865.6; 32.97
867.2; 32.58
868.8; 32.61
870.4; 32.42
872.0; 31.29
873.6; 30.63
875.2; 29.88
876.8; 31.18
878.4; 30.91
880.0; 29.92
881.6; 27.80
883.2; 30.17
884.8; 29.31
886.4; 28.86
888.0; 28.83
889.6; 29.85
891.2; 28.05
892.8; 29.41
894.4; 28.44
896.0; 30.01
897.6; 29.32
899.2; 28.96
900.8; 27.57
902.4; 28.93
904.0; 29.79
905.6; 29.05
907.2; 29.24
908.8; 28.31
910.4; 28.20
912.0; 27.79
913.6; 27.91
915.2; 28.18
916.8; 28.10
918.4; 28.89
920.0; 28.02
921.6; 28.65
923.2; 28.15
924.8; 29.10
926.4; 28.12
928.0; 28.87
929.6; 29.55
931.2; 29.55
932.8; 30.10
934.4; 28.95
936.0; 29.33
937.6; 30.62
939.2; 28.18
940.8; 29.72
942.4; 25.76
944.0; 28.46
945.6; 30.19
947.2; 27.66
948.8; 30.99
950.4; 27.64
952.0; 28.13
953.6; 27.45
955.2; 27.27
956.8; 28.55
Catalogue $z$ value 0.15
